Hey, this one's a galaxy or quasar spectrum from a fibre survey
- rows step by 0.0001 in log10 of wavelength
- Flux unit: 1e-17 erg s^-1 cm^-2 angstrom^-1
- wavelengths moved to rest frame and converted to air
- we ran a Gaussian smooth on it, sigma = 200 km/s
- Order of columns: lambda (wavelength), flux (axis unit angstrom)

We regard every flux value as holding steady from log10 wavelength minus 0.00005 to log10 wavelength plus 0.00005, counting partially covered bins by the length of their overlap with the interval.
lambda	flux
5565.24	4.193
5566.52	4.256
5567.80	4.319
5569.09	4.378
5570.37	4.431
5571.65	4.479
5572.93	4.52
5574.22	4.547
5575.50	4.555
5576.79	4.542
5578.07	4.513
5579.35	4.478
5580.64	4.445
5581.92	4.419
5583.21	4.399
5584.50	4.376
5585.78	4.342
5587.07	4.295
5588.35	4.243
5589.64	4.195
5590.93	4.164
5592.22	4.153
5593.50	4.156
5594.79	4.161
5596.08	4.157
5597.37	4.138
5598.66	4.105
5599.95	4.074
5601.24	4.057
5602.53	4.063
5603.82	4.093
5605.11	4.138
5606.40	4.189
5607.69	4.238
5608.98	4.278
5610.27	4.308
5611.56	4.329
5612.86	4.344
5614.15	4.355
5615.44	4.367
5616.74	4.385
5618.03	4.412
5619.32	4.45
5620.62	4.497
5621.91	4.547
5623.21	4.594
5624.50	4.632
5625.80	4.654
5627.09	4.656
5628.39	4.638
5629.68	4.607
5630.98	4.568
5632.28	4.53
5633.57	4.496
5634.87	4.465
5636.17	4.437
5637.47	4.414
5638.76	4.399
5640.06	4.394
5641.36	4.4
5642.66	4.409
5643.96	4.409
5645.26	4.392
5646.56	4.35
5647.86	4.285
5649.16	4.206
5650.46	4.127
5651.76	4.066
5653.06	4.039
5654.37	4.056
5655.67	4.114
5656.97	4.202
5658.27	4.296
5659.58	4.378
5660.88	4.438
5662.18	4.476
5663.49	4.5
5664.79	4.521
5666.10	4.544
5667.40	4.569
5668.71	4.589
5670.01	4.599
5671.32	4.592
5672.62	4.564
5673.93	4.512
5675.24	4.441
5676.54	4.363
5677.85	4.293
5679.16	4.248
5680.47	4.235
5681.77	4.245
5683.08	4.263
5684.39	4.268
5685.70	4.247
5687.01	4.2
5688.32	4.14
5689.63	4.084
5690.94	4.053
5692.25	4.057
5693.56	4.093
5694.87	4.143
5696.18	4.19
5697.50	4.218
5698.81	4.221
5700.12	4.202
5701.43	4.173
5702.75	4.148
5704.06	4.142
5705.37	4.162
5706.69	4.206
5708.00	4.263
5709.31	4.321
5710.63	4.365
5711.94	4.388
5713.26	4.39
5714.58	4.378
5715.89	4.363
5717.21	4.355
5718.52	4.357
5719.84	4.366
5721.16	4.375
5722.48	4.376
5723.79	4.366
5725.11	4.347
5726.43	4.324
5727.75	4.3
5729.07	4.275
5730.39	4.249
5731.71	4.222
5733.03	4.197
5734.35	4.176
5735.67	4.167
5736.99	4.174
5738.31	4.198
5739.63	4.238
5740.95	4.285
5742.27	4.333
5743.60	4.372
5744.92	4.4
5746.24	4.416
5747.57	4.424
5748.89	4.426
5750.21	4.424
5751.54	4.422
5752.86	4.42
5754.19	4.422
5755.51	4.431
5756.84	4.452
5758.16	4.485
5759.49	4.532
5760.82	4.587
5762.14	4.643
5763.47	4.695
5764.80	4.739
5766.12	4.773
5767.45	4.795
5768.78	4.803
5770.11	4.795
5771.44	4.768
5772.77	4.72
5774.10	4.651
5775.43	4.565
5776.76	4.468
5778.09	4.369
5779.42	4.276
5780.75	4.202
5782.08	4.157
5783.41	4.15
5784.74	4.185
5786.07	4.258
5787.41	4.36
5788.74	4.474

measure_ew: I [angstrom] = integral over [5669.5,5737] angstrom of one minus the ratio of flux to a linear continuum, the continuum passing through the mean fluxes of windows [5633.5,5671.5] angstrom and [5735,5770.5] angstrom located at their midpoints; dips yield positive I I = 2.2 angstrom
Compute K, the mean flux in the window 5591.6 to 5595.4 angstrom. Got 4.16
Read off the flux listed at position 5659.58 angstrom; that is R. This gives 4.378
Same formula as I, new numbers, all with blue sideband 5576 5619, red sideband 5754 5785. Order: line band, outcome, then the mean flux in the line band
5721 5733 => 0.4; 4.31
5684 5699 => 0.9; 4.15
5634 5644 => -0.2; 4.42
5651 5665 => 0.3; 4.27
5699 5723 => 0.8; 4.29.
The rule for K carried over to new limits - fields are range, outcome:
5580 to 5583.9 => 4.42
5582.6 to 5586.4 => 4.37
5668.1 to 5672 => 4.6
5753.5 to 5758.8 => 4.45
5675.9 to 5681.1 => 4.28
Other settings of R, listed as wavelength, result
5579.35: 4.478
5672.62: 4.564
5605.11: 4.138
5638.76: 4.399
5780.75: 4.202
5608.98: 4.278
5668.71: 4.589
